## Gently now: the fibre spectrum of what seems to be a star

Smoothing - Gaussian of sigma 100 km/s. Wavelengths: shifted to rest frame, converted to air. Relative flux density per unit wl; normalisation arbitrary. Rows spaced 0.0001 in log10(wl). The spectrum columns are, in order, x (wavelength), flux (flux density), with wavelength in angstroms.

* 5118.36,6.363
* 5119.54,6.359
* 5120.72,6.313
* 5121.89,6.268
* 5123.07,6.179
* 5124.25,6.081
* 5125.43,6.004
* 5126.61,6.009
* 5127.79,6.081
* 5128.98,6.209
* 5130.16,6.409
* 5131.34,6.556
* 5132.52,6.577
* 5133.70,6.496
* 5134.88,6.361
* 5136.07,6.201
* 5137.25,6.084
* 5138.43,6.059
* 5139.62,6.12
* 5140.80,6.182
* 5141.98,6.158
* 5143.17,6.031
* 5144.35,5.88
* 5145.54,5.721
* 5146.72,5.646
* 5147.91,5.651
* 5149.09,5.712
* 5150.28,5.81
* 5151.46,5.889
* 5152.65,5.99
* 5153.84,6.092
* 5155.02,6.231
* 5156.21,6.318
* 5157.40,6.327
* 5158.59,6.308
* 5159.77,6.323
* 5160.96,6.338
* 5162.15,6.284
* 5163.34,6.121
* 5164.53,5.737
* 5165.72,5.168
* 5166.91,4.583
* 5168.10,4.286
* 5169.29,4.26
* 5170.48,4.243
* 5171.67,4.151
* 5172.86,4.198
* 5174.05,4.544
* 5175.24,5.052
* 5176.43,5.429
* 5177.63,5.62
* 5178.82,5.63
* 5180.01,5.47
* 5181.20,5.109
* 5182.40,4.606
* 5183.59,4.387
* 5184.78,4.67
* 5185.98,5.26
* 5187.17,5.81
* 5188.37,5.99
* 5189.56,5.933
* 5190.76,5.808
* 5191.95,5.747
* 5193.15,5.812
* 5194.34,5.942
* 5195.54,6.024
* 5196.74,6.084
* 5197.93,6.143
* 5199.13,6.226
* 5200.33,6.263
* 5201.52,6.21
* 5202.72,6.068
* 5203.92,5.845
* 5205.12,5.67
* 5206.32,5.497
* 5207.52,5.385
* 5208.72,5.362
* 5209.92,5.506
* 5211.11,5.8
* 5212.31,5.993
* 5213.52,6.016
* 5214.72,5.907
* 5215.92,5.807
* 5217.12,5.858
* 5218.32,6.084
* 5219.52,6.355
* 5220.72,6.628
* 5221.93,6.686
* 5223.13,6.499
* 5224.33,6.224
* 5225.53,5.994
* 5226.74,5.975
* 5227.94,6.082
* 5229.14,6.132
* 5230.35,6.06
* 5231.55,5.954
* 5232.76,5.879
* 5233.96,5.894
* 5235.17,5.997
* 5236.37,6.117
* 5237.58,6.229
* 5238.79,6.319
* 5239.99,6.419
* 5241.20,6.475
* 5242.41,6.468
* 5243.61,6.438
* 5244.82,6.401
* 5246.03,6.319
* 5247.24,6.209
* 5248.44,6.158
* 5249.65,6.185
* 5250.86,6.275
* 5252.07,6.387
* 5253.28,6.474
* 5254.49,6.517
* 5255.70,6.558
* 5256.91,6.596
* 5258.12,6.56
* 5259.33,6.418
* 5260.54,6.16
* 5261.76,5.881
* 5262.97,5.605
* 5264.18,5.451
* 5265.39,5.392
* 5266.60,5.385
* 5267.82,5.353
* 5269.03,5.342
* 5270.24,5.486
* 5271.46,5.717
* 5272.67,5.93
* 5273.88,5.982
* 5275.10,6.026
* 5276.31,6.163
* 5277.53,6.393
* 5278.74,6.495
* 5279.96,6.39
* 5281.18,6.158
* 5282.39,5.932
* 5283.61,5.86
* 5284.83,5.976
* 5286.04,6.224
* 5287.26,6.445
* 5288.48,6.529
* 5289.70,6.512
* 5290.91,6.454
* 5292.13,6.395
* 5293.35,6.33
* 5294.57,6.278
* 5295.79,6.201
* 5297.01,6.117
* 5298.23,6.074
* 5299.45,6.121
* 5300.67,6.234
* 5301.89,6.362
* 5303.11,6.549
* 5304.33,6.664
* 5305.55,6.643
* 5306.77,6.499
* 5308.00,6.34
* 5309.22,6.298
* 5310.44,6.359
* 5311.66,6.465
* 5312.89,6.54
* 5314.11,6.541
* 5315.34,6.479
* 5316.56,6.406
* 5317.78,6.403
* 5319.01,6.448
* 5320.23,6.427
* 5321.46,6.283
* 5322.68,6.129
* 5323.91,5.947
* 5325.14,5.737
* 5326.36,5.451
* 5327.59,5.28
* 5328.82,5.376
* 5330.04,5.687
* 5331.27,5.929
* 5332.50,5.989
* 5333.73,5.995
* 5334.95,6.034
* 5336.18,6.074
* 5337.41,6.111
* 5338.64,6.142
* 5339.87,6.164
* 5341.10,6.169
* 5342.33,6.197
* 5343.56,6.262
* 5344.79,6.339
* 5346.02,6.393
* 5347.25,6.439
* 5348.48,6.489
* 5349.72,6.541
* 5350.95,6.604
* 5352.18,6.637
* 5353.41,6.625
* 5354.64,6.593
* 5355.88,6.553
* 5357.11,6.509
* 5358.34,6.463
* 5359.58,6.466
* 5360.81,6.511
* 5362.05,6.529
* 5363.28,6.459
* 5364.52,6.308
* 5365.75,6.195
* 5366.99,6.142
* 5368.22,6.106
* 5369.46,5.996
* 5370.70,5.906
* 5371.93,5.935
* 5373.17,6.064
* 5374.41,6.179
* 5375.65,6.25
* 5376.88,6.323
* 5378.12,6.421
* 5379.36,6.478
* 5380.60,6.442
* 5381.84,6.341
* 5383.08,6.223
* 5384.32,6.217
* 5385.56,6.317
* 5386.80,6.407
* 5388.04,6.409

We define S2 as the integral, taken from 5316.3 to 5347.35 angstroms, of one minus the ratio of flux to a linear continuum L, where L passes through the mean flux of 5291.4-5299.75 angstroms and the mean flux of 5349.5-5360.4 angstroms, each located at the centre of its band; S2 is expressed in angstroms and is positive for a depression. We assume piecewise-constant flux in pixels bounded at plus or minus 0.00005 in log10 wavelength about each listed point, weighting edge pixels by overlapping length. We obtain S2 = 1.8 angstroms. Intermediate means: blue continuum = 6.22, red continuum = 6.56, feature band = 6.06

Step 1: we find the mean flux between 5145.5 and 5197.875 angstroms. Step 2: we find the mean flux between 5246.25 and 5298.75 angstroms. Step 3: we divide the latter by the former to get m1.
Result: 1.1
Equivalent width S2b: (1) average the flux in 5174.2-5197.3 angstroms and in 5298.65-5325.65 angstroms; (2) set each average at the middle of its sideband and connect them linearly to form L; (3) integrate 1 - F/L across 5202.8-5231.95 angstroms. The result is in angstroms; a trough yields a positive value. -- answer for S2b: -1.4 angstroms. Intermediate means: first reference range 5.47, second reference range 6.36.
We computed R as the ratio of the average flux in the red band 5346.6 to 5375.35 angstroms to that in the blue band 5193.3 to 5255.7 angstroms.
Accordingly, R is 1.04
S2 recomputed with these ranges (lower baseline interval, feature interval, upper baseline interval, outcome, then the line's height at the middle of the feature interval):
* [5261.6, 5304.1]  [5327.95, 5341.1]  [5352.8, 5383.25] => 0.57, 6.22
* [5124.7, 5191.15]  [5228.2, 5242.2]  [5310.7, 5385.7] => -0.56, 5.91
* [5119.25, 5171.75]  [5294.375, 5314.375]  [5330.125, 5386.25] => -0.57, 6.19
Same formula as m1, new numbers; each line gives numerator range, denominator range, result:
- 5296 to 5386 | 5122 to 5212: 1.09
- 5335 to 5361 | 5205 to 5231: 1.07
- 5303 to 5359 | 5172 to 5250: 1.07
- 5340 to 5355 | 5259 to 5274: 1.13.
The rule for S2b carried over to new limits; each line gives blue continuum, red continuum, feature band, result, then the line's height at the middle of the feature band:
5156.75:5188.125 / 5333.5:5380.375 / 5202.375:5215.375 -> -0.66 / 5.45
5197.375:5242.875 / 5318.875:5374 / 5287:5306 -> -0.71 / 6.14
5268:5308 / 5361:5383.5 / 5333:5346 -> 0.14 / 6.22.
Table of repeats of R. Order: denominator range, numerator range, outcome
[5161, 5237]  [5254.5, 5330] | 1.09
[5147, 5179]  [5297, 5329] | 1.14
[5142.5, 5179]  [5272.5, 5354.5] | 1.13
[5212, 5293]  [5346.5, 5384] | 1.04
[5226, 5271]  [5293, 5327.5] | 1.03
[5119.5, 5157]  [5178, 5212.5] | 0.93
